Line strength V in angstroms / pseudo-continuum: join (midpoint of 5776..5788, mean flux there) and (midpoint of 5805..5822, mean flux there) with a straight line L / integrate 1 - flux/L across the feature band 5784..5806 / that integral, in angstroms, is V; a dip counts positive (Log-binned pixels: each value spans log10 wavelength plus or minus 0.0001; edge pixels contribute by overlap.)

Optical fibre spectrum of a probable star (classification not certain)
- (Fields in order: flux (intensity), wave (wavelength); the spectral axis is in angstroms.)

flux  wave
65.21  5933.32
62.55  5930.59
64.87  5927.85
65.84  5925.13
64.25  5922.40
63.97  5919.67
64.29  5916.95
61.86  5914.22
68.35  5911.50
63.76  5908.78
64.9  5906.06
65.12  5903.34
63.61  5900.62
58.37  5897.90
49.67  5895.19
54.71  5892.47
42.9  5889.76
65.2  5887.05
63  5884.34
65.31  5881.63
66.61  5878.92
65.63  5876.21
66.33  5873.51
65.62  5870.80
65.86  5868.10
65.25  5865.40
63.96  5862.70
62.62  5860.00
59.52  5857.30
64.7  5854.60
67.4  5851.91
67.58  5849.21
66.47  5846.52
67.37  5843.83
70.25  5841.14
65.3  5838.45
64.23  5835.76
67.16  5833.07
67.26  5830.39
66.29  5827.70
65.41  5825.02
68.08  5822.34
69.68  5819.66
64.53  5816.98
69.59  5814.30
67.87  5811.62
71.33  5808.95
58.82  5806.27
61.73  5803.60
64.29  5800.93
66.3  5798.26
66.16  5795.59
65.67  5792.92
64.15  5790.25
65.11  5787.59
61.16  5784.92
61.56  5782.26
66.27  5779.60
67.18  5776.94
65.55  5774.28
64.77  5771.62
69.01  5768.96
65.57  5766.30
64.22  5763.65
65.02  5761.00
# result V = 0.40 angstroms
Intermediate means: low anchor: 64.1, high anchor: 67.1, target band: 64.1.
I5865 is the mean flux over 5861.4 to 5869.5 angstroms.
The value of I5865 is 65.1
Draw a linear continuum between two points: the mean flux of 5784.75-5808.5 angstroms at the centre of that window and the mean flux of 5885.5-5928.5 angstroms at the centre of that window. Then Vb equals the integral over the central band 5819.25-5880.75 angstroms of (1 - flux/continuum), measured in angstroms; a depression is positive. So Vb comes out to -3.1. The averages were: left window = 64.1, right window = 61.3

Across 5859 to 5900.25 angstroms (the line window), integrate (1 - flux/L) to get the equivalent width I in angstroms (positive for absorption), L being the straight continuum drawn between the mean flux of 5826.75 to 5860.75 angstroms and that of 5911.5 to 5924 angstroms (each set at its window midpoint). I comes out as 2.3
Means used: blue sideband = 65.9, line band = 61.4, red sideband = 64.1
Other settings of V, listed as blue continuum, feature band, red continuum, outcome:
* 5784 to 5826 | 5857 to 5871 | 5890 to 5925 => -0.2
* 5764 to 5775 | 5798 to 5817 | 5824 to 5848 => 0.2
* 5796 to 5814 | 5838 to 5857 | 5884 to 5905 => -1.5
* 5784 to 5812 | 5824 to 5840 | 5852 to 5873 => -0.4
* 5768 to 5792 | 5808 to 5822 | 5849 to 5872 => -0.8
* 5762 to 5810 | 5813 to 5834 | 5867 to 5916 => -1.1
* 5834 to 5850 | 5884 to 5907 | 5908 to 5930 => 2.5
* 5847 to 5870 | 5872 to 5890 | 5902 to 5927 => 0.4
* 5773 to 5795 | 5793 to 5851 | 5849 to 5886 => -1.5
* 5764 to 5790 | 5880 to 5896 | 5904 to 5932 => 1.8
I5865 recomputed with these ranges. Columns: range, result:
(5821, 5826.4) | 66.8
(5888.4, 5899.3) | 51.5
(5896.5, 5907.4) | 62.9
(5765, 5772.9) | 66.4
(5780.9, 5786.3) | 61.4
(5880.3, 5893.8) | 58.2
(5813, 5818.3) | 67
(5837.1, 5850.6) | 67.4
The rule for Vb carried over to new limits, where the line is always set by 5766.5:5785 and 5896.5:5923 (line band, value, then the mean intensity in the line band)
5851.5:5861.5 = 0.2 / 63.2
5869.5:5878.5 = -0.2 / 65.9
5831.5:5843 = -0.4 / 66.8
